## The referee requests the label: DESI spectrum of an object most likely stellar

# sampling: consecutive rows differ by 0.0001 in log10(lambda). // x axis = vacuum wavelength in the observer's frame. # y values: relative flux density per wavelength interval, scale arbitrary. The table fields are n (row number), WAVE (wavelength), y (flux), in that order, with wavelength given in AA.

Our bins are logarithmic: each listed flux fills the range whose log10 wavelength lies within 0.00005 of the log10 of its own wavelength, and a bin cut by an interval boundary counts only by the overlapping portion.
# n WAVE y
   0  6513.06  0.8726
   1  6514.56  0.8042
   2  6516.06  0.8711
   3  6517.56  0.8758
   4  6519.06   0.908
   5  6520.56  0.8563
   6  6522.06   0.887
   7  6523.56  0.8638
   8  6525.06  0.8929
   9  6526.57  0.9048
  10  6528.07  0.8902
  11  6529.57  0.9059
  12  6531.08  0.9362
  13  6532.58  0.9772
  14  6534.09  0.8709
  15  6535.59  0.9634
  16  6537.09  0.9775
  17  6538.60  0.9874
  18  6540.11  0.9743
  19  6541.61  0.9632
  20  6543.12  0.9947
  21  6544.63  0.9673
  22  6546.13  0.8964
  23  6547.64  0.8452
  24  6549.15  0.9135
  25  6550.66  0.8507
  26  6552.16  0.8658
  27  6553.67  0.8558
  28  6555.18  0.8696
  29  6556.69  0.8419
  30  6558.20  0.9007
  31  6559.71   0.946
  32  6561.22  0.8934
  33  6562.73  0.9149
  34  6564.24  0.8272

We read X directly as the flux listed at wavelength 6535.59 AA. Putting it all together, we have 0.9634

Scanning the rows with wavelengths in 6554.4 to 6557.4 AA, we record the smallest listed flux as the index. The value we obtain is 0.8419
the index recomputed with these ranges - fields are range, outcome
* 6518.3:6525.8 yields 0.8563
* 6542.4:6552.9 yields 0.8452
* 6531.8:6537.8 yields 0.8709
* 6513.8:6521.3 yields 0.8042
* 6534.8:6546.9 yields 0.8964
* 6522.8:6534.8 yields 0.8638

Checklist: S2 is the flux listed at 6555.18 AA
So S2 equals 0.8696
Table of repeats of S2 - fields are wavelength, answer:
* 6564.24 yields 0.8272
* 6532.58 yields 0.9772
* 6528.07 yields 0.8902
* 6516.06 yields 0.8711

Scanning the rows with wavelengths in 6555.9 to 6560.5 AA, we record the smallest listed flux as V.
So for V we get 0.8419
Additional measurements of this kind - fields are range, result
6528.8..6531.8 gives 0.9059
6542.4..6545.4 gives 0.9673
